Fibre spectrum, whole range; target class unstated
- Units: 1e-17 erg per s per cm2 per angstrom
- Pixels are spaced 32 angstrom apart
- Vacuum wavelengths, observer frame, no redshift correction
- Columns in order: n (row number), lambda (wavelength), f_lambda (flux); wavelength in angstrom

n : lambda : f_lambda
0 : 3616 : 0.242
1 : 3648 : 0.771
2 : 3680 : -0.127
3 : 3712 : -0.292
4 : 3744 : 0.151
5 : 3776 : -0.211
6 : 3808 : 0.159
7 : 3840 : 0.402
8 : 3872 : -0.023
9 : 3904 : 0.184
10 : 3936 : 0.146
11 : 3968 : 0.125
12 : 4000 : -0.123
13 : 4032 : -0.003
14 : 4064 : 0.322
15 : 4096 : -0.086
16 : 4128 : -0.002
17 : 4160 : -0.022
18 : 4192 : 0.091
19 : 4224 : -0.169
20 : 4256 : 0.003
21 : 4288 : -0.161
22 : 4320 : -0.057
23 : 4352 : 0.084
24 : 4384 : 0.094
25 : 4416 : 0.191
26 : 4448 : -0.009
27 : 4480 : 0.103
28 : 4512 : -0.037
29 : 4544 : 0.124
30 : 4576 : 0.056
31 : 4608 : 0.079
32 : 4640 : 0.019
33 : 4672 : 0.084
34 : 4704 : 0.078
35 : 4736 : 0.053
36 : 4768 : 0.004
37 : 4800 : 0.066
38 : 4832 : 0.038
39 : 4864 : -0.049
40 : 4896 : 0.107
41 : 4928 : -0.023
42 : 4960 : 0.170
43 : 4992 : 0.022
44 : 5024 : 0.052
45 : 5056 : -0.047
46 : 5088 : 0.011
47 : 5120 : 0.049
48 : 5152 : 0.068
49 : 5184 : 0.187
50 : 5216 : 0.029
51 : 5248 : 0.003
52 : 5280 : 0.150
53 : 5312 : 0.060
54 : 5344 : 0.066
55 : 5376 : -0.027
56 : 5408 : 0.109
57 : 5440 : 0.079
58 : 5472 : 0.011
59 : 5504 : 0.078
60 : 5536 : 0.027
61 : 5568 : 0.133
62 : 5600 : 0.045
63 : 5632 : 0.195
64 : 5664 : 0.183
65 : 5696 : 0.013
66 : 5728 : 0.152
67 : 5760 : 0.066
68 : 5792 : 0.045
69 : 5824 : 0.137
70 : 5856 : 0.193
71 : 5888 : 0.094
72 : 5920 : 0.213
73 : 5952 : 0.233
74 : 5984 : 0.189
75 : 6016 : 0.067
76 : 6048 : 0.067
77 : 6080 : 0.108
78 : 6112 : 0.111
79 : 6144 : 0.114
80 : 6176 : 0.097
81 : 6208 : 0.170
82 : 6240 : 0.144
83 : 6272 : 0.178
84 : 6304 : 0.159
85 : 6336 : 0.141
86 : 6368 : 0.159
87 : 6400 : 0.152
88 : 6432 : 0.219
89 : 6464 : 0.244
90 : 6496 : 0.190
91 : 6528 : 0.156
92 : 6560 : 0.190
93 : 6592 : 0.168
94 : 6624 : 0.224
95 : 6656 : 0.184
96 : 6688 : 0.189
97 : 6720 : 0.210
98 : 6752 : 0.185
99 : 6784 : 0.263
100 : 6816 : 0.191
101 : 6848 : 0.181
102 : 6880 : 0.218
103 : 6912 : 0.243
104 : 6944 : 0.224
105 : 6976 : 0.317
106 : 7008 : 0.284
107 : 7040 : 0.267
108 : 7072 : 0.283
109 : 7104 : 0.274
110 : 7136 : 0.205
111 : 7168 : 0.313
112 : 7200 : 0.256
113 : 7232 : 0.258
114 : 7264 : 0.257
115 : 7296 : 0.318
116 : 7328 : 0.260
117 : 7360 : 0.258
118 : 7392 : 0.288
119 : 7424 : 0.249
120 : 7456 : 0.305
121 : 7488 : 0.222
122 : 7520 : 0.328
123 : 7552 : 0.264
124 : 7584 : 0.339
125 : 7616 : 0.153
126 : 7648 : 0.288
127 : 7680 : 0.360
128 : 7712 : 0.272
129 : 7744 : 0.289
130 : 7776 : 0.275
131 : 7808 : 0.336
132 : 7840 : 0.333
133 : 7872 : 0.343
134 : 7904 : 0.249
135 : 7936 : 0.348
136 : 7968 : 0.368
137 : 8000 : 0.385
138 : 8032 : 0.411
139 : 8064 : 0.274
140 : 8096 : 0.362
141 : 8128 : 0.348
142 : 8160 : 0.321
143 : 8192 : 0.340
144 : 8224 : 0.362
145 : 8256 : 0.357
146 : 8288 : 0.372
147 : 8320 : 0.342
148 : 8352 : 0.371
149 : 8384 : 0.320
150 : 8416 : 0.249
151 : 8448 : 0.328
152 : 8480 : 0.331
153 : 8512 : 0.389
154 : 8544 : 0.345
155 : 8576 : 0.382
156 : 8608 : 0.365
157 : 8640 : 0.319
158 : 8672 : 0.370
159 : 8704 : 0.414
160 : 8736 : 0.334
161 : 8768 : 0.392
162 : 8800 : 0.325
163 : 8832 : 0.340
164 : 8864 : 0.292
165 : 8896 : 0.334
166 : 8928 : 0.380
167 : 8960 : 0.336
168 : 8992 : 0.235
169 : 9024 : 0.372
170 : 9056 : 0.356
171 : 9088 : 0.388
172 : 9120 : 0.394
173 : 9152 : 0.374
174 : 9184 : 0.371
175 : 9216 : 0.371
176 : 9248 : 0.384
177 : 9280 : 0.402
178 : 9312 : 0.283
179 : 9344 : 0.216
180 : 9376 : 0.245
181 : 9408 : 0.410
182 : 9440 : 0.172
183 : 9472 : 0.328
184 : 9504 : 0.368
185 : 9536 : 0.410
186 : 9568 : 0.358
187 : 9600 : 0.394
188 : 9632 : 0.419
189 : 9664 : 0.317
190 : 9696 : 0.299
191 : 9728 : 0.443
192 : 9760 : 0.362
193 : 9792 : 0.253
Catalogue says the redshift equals 0.737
